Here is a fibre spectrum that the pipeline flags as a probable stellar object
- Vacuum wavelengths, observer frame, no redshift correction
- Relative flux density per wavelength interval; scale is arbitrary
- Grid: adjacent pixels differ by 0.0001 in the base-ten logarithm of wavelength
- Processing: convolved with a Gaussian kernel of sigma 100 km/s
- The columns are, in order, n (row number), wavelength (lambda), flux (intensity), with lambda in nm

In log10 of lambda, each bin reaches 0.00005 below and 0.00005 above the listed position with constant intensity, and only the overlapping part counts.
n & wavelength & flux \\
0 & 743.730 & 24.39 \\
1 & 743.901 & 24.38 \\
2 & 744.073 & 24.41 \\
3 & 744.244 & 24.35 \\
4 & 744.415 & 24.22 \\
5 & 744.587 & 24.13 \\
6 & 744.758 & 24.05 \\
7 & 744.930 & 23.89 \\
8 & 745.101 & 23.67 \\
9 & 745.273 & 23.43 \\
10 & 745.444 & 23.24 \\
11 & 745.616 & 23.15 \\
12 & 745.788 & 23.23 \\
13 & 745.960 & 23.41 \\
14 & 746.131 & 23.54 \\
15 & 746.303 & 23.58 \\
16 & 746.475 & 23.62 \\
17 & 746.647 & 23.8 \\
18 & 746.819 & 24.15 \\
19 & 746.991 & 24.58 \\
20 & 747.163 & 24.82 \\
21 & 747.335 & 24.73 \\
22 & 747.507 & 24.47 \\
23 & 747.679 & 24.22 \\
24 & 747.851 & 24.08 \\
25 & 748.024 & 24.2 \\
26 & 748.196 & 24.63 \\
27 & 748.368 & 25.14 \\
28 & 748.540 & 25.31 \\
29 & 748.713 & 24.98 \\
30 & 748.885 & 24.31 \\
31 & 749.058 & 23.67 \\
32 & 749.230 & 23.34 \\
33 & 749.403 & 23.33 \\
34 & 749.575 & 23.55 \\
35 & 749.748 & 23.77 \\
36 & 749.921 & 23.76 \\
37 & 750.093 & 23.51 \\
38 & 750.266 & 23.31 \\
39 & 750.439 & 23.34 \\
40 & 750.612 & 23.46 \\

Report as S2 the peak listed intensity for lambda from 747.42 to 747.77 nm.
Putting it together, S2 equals 24.47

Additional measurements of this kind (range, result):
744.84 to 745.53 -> 23.89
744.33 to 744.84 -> 24.22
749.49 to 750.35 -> 23.77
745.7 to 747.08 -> 24.58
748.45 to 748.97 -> 25.31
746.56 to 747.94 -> 24.82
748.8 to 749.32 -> 24.31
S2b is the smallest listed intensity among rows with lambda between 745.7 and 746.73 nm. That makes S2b 23.23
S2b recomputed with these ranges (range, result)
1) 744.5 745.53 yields 23.24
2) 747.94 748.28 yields 24.2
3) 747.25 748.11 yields 24.08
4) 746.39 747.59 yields 23.62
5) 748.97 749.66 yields 23.33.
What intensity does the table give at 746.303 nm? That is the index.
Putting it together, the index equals 23.58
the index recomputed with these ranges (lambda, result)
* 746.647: 23.8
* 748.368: 25.14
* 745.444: 23.24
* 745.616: 23.15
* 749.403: 23.33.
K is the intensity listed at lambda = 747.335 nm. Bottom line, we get 24.73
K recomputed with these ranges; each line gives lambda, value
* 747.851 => 24.08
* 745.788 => 23.23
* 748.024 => 24.2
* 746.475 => 23.62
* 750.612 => 23.46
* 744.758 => 24.05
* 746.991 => 24.58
